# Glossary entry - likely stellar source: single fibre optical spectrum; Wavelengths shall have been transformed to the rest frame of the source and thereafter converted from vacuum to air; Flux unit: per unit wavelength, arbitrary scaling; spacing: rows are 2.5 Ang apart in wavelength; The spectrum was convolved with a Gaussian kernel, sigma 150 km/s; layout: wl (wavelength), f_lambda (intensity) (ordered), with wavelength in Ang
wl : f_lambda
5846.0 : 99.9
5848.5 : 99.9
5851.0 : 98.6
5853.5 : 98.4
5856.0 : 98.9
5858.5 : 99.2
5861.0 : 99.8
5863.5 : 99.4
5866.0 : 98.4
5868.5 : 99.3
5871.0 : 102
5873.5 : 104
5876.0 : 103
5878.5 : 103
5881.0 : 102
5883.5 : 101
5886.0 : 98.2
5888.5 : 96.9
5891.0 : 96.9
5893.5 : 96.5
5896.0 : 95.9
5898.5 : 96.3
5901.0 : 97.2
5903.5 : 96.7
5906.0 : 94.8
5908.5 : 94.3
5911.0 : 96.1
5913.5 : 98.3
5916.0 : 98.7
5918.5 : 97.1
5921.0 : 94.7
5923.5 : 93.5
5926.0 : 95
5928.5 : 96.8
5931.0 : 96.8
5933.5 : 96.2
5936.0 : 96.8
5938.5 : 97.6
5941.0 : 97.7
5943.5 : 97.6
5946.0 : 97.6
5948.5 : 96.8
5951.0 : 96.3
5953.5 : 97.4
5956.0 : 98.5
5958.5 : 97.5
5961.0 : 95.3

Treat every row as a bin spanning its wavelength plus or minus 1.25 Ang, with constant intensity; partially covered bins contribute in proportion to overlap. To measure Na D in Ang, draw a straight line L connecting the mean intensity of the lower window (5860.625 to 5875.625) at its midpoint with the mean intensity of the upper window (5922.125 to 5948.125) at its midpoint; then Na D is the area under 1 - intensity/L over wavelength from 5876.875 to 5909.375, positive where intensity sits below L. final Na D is 0.5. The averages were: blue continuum 101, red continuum 96.6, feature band 97.8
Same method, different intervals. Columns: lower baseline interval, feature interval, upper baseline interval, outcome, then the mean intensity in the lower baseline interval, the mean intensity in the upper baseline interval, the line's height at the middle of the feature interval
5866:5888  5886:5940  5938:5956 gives 1.55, 101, 97.4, 99.2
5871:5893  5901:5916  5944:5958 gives 0.45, 101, 97.3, 99.3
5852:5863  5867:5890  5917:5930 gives -0.71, 99.1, 95.5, 97.9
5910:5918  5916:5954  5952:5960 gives 0.43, 97.7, 97.7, 97.7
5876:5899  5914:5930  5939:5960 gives 0.32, 98.8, 97.4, 98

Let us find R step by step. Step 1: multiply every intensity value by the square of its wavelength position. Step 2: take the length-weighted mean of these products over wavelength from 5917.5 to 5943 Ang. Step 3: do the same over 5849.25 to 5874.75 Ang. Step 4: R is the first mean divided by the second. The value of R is 1.0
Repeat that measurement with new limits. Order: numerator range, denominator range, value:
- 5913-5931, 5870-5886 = 0.96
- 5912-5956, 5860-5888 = 0.98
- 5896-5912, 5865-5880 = 0.95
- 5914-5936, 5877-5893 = 0.98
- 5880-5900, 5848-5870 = 1.00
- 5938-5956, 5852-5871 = 1.01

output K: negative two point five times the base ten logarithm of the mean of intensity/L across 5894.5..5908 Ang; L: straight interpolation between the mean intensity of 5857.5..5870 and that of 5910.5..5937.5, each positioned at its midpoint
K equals 0.02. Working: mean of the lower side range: 99.3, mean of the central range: 96.1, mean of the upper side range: 96.4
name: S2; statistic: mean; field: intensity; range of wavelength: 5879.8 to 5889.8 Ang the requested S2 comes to 99.5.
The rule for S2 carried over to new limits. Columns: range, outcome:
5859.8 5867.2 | 99.2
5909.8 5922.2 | 97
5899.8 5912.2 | 95.8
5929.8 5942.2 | 97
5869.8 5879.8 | 103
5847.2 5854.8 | 99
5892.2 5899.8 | 96.2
